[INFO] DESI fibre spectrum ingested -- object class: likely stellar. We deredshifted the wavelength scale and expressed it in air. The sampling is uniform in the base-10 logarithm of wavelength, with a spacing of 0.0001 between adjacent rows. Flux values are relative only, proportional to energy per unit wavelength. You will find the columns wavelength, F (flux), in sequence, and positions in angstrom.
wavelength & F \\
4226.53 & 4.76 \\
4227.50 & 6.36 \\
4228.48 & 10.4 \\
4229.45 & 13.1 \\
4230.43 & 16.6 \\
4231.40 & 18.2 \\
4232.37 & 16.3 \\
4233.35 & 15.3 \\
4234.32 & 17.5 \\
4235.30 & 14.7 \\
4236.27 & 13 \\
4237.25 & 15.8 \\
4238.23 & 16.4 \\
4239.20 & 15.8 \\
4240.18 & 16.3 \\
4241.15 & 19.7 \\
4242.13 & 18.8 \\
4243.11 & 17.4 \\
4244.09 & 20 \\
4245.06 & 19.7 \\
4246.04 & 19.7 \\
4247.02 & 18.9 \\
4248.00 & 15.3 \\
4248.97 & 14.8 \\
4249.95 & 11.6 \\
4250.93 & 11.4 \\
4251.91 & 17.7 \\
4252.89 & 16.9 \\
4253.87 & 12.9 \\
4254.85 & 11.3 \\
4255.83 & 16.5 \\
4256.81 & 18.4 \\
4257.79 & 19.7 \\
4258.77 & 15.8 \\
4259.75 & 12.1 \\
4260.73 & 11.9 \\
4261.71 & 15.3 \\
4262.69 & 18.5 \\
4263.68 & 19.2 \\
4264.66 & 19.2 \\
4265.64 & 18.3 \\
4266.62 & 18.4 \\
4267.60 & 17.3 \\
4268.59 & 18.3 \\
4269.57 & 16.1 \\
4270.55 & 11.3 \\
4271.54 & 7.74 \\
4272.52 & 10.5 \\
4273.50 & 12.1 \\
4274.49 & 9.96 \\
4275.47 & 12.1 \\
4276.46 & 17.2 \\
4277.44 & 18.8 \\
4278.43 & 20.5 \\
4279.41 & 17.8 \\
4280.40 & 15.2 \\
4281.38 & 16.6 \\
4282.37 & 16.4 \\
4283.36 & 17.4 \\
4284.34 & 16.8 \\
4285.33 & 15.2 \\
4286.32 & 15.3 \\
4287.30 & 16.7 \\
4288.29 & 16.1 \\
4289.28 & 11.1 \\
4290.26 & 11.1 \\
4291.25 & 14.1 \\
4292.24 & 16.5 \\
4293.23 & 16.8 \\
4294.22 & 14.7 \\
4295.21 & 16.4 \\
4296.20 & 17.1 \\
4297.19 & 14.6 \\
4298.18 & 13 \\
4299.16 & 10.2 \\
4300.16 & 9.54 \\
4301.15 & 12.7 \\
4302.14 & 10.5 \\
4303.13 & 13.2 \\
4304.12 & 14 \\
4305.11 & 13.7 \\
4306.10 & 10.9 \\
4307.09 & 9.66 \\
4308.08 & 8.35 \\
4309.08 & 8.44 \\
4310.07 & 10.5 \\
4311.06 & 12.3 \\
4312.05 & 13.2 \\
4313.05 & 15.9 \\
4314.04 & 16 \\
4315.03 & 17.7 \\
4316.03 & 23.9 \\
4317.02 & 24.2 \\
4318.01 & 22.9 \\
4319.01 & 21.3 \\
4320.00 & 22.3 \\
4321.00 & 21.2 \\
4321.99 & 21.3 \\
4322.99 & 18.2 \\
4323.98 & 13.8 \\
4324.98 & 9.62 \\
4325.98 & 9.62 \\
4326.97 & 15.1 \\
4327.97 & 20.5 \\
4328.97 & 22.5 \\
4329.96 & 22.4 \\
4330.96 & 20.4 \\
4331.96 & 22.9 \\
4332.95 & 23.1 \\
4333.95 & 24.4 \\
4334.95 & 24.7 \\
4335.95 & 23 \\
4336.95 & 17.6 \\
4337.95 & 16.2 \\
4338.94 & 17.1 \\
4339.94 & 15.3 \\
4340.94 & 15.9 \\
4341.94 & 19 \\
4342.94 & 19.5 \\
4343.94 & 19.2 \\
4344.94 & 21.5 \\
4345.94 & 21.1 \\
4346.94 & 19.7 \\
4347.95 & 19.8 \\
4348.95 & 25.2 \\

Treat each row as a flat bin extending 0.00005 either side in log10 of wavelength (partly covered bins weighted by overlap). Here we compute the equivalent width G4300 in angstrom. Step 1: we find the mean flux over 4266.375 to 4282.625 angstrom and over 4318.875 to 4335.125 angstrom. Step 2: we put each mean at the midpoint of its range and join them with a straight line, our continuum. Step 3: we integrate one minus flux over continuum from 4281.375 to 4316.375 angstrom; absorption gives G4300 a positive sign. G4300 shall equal 6.2 angstrom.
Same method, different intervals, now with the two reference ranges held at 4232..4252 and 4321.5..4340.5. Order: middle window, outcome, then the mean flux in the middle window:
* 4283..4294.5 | 1.66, 15.1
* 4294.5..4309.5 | 4.84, 12.2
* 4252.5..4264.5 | 0.78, 15.8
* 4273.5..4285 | 0.92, 16.1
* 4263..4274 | 1.14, 15.4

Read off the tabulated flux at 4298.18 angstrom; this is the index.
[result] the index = 13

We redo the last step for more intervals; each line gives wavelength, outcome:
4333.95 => 24.4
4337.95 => 16.2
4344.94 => 21.5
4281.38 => 16.6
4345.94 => 21.1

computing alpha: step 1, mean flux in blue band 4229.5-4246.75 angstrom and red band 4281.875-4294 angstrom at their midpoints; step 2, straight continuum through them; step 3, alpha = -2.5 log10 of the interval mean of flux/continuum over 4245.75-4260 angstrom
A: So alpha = 0.07 mag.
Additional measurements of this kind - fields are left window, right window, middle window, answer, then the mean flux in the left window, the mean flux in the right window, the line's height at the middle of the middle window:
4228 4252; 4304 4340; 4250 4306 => 0.13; 16.2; 17.5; 16.8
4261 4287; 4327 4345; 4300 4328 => 0.22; 15.8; 20.1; 18.6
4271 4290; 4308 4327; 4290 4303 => 0.14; 14.9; 16.5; 15.6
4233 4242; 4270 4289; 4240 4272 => -0.04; 16.2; 14.9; 15.6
